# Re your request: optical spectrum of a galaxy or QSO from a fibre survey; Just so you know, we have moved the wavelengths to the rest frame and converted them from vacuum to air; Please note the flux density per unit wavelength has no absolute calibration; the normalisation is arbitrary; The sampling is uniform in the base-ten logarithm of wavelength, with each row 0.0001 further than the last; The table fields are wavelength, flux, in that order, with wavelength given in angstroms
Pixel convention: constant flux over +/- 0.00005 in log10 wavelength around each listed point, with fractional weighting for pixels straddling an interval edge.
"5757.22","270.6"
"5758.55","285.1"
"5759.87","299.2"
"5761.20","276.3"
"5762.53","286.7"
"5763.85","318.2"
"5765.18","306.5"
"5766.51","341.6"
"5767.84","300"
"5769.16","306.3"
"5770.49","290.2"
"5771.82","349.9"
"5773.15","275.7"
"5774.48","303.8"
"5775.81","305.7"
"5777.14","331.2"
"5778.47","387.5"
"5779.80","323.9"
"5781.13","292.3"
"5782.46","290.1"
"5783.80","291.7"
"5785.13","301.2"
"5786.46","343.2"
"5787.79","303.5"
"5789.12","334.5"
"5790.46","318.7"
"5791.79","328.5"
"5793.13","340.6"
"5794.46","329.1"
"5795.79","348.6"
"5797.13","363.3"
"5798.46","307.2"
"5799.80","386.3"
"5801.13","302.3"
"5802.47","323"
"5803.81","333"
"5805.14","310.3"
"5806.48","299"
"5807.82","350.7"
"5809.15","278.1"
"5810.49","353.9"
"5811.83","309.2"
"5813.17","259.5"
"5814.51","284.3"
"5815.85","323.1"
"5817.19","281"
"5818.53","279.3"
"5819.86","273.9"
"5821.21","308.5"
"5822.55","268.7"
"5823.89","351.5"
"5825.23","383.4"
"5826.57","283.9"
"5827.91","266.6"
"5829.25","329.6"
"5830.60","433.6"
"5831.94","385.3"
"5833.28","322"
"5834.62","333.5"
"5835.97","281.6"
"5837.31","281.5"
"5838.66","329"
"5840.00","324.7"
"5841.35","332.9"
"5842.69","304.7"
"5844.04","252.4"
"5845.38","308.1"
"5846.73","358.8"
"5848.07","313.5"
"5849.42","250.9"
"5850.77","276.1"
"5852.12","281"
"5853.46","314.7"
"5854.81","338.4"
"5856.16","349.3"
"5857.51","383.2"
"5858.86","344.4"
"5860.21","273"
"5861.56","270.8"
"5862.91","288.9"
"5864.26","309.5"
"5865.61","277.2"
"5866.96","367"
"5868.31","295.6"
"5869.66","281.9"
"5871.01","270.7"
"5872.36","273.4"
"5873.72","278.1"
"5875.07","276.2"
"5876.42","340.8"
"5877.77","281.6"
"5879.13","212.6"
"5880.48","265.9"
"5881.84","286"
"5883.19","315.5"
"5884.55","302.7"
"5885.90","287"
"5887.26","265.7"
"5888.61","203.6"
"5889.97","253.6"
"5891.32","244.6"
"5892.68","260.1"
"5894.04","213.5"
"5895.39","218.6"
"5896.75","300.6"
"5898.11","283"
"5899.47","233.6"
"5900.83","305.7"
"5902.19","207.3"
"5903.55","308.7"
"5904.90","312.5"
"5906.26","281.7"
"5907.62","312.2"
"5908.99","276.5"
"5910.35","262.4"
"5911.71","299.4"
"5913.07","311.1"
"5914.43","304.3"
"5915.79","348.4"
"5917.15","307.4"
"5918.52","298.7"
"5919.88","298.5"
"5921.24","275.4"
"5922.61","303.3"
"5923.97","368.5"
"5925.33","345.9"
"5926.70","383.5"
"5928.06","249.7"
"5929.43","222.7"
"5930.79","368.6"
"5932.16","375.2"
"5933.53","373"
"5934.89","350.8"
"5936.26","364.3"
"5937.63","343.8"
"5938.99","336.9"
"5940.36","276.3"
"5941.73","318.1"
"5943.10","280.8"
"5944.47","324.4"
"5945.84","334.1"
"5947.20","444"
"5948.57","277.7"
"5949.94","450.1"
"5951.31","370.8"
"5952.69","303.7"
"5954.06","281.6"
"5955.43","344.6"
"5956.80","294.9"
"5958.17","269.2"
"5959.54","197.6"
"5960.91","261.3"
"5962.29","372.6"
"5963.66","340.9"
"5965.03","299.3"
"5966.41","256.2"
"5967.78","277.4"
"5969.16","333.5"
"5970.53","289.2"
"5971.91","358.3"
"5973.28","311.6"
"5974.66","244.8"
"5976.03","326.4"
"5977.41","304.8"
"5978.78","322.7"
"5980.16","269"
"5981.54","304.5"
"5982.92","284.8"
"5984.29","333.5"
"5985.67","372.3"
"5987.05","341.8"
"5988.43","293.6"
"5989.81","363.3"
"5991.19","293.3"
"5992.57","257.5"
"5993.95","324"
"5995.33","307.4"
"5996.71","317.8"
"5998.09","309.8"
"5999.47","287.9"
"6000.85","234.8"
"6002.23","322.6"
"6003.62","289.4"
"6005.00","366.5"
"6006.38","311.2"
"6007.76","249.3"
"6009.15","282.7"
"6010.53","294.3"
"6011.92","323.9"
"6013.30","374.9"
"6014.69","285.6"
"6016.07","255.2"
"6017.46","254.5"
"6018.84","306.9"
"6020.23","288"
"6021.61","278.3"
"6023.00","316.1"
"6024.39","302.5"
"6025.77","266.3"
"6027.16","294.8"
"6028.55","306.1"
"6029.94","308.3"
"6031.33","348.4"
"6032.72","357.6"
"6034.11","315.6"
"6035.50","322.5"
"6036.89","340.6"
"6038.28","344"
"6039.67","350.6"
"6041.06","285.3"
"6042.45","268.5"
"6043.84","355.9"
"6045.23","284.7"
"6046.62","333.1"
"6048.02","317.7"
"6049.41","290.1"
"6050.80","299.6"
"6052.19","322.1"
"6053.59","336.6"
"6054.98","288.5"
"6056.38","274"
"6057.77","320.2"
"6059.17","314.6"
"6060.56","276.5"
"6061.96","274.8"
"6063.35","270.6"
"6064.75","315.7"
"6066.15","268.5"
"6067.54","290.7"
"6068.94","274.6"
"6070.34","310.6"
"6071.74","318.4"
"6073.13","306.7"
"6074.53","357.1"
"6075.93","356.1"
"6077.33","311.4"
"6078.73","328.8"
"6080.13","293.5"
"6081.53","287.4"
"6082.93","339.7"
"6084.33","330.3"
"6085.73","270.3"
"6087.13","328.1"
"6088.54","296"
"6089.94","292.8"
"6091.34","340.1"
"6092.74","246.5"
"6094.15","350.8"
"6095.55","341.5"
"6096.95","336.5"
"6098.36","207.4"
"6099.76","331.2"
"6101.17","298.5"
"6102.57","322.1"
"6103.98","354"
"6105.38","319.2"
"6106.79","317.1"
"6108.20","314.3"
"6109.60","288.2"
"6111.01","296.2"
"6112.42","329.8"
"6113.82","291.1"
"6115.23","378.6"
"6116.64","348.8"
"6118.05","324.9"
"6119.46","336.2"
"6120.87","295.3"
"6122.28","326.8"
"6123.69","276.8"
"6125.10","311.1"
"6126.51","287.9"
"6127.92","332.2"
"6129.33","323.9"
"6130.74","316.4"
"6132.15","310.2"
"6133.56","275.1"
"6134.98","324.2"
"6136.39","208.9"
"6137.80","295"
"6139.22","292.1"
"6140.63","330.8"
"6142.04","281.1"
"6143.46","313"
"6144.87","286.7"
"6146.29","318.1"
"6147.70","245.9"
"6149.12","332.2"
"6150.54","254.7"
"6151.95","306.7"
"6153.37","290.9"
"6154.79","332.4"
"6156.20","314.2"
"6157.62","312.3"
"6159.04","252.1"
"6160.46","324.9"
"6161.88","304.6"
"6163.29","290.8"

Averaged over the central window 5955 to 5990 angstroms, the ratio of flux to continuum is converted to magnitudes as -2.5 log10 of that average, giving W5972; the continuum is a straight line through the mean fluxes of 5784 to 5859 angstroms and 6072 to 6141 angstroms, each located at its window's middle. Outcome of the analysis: 0.03 mag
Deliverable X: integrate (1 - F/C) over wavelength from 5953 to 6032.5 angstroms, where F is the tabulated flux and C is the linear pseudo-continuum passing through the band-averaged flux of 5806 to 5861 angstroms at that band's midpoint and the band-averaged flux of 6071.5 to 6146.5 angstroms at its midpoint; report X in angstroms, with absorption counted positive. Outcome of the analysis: 2.5 angstroms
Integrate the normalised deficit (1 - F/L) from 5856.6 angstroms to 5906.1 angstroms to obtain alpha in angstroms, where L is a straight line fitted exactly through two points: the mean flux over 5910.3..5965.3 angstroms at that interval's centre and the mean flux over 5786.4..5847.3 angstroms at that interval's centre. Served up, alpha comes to 6.1 angstroms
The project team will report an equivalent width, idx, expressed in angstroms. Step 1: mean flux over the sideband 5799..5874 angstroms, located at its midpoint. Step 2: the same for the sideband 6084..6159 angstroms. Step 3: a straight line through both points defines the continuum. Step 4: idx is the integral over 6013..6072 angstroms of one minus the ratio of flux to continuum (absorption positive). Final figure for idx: 0.70 angstroms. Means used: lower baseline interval 311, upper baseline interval 307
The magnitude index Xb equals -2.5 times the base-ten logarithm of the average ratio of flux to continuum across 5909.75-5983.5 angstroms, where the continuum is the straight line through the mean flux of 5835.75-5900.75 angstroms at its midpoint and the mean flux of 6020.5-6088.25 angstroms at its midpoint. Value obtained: -0.06 mag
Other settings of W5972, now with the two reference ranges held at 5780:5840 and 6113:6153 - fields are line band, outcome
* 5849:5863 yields 0.03 mag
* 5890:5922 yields 0.12 mag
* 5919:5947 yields -0.05 mag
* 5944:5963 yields -0.04 mag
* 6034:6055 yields -0.03 mag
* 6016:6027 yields 0.09 mag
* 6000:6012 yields 0.05 mag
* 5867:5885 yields 0.11 mag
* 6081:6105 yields -0.02 mag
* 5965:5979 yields 0.03 mag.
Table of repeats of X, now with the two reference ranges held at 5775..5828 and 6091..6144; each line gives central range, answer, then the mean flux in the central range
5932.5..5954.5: -1.9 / 341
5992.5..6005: 0.5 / 300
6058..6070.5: 0.9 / 289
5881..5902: 3.4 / 264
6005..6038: 0.7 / 305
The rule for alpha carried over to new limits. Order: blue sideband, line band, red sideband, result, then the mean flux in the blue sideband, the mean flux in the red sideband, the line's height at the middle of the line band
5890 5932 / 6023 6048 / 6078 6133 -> -0.9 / 291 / 313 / 305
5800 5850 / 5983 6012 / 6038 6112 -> 0.2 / 313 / 308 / 310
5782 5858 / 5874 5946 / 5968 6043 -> 3.9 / 317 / 307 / 312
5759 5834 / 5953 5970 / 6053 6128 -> 1.0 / 317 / 310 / 313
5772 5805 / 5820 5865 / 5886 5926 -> -1.6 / 324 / 283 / 305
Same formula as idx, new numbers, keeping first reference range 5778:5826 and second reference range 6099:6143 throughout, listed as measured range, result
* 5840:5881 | 2.2 angstroms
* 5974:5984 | 0.6 angstroms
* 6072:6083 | -0.3 angstroms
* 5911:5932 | 0.1 angstroms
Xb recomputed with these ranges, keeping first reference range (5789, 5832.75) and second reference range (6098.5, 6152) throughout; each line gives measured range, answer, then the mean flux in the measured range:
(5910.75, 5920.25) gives 0.03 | 309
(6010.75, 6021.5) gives 0.05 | 297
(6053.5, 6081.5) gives 0.02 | 303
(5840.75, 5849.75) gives 0.05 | 305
